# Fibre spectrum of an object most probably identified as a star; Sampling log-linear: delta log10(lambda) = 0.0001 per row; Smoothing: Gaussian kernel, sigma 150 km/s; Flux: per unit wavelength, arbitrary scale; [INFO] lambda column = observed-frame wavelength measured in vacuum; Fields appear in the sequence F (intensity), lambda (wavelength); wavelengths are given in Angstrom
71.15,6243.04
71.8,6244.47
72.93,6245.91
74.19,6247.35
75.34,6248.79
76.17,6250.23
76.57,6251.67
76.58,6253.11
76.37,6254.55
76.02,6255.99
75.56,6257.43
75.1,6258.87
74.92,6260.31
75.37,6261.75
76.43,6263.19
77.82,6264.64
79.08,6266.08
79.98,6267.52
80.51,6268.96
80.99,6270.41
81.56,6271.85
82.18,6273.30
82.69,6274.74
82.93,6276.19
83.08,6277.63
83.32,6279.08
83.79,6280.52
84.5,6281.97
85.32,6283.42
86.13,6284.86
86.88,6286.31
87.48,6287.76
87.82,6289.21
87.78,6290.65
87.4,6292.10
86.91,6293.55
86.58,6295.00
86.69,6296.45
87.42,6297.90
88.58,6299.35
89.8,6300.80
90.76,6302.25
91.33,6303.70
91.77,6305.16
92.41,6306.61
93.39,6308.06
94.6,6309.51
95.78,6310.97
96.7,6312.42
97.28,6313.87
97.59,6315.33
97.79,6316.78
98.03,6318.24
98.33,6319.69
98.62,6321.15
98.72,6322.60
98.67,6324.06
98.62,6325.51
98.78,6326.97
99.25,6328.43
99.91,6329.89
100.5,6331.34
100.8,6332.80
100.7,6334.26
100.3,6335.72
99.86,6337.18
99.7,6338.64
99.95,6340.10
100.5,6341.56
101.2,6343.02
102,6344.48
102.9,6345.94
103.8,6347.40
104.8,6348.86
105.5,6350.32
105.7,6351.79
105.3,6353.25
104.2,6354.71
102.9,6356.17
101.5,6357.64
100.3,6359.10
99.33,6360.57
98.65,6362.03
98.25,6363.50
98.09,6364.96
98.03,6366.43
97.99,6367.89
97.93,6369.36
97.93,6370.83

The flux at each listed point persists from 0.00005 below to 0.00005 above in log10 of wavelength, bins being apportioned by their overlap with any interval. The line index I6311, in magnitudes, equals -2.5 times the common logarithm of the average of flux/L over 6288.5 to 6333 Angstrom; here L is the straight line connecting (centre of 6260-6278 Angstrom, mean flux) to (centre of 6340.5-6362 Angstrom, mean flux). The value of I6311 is -0.03 mag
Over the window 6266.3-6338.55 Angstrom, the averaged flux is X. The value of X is 91.3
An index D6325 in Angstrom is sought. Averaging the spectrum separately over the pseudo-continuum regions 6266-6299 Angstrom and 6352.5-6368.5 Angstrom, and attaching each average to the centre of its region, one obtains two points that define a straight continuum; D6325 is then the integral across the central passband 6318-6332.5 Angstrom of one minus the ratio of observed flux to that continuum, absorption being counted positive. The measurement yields -0.9 Angstrom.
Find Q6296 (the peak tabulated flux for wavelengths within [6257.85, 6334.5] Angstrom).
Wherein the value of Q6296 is 100.8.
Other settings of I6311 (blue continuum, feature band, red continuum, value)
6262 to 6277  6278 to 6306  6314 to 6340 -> 0.004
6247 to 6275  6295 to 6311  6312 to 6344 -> 0.006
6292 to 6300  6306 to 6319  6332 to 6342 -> -0.041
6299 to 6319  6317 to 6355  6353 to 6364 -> -0.033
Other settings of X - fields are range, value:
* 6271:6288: 84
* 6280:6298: 86.5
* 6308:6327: 97.4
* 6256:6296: 82.2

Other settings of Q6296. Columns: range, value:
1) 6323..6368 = 105.7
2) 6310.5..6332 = 100.5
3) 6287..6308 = 92.41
